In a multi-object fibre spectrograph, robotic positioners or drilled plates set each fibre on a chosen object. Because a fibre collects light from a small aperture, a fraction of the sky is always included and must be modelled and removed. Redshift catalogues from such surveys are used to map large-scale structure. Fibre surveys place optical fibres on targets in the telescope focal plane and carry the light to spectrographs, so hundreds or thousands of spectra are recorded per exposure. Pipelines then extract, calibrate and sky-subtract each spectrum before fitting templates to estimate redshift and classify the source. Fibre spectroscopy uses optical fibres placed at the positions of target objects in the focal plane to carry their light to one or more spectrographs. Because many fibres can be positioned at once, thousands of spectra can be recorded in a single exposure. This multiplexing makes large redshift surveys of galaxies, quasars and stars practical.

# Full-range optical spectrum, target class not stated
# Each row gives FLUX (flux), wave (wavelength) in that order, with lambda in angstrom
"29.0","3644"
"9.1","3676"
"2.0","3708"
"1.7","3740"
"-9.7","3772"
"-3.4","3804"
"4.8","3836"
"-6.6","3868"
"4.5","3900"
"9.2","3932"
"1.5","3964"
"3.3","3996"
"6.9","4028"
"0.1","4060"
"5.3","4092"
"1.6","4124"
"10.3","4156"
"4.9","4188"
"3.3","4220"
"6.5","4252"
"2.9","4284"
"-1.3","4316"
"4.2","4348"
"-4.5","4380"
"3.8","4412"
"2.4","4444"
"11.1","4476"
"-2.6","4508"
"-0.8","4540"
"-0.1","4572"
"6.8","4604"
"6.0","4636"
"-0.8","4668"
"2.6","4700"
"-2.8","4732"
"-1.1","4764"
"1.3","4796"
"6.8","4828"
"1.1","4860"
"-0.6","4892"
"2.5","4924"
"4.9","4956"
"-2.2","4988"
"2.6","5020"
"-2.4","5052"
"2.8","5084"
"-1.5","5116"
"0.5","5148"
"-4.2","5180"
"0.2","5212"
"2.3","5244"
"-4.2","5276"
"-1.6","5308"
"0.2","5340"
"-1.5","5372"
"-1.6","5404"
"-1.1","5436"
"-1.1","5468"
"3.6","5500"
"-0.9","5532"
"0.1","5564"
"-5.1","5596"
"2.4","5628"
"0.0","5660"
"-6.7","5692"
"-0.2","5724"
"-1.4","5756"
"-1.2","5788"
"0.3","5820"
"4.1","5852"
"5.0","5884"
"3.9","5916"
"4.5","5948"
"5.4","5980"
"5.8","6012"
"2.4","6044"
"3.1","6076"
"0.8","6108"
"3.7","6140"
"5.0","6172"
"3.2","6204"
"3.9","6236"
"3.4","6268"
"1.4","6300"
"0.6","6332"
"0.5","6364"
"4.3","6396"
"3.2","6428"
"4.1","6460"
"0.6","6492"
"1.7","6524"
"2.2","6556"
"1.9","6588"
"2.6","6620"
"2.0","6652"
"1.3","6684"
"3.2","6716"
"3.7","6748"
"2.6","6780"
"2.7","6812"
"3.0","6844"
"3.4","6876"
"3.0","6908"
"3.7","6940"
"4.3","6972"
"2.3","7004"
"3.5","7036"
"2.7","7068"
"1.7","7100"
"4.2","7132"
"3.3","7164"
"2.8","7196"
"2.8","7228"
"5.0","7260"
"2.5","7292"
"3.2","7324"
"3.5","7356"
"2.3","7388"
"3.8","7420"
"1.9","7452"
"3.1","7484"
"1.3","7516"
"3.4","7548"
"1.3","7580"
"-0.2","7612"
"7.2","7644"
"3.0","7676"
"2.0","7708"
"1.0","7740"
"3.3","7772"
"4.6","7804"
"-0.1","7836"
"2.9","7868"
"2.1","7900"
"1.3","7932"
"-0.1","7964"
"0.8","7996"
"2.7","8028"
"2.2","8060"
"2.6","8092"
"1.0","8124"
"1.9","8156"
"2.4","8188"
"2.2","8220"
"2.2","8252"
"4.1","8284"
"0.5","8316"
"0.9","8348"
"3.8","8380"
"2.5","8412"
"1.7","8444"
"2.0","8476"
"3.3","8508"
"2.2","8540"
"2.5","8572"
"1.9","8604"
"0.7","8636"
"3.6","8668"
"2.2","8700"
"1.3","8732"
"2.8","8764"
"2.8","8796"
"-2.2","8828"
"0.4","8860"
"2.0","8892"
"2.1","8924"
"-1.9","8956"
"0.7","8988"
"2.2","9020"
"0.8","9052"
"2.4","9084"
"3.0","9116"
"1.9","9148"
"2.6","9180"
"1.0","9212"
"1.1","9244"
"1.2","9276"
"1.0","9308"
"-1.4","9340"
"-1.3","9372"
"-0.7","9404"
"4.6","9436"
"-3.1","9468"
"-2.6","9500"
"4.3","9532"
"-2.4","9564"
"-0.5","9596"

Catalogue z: 1.05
